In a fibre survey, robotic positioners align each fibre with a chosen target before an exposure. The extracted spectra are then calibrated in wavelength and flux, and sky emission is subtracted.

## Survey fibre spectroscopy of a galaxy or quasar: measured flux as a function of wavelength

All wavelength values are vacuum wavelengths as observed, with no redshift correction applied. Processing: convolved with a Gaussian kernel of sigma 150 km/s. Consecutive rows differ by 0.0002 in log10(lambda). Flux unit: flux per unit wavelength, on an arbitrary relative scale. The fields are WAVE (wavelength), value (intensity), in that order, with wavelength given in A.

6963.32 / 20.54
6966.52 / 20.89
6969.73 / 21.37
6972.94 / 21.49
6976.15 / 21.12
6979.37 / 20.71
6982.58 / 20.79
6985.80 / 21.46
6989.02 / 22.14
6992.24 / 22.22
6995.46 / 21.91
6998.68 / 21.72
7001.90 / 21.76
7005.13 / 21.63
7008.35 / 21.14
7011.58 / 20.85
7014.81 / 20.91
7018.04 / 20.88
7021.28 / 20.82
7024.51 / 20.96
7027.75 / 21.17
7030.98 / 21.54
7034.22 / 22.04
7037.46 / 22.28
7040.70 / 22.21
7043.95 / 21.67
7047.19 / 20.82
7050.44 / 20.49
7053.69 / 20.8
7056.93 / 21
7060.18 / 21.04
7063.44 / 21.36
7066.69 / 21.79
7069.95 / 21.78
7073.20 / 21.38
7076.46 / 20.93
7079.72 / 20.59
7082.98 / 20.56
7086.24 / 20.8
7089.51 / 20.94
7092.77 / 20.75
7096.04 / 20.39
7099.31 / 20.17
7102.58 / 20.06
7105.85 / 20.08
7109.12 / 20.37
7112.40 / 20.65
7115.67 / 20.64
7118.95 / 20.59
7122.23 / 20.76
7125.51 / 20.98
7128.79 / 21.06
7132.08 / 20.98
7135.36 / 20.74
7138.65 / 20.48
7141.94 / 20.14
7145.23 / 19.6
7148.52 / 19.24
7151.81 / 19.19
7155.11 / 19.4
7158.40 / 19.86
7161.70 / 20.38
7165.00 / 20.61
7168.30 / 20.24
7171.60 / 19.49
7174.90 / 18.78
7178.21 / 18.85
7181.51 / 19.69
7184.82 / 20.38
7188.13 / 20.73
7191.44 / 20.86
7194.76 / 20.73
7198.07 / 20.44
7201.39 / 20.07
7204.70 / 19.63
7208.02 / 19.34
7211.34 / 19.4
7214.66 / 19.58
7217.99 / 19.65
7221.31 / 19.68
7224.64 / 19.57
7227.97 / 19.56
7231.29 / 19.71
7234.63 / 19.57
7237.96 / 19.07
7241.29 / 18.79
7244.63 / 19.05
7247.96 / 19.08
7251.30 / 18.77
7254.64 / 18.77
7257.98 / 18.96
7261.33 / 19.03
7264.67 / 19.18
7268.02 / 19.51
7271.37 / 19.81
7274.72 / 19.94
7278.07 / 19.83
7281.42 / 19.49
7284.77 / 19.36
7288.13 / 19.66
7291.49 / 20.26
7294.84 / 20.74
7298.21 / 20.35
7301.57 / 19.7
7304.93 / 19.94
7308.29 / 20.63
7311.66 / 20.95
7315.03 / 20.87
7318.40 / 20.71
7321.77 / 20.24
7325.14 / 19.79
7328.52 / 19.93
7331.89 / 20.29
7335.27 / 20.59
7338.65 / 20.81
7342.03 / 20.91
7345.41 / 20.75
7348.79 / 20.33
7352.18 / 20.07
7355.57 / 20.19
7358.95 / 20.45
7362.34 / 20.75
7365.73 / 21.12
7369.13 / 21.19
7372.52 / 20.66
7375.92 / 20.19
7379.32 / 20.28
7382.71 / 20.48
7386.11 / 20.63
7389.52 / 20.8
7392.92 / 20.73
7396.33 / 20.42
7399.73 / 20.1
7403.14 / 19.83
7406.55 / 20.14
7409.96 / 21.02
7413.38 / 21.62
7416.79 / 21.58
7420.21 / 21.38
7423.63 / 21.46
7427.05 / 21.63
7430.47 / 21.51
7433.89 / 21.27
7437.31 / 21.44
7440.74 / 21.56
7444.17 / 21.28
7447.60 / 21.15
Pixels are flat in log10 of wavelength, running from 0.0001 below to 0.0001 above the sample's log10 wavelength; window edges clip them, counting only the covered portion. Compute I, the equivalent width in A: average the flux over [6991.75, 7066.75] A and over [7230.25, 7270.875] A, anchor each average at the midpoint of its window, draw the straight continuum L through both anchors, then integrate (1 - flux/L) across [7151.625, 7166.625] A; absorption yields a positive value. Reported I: 0.1 A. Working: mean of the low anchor 21.4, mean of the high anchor 19.1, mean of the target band 20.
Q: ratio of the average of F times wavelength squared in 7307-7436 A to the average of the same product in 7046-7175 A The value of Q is 1.08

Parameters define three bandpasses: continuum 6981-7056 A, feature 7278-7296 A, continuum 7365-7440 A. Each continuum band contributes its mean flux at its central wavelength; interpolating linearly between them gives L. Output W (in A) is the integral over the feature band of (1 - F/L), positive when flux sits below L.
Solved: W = 1.0 A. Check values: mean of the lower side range 21.4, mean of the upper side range 20.9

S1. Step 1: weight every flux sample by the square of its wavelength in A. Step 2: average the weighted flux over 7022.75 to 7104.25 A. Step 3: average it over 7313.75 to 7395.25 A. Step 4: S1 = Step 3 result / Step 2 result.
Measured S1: 1.05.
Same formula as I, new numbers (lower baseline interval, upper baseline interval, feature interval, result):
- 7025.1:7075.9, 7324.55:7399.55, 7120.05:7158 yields 1.7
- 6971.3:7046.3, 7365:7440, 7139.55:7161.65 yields 1.6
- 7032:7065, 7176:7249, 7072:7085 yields 0.1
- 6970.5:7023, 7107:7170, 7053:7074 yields -0.5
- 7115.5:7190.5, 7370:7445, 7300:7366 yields 0.8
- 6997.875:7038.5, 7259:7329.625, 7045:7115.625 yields 0.8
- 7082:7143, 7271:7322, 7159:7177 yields 0.5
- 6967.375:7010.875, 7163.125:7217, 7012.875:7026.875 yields 0.2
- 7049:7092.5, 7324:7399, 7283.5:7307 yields 0.7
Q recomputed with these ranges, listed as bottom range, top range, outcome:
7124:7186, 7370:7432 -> 1.11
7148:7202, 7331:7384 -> 1.08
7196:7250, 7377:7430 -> 1.12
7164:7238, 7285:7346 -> 1.06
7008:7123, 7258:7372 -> 1.03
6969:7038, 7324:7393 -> 1.06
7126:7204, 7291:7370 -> 1.07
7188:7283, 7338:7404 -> 1.09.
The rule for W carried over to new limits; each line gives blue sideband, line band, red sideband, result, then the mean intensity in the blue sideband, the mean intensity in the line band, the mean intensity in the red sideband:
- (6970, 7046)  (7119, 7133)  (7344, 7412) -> 0.2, 21.4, 20.9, 20.5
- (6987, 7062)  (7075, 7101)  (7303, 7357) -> 0.7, 21.4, 20.6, 20.4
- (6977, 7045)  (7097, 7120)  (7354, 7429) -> 1.0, 21.5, 20.4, 20.8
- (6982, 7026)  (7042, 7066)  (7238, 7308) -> 0.0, 21.4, 21.1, 19.5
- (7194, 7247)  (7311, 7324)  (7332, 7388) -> -0.2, 19.6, 20.6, 20.6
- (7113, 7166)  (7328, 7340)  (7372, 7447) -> 0.2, 20.3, 20.4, 20.9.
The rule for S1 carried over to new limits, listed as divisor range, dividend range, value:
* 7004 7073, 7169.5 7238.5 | 0.97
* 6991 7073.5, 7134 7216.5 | 0.97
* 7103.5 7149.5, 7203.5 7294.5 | 0.98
